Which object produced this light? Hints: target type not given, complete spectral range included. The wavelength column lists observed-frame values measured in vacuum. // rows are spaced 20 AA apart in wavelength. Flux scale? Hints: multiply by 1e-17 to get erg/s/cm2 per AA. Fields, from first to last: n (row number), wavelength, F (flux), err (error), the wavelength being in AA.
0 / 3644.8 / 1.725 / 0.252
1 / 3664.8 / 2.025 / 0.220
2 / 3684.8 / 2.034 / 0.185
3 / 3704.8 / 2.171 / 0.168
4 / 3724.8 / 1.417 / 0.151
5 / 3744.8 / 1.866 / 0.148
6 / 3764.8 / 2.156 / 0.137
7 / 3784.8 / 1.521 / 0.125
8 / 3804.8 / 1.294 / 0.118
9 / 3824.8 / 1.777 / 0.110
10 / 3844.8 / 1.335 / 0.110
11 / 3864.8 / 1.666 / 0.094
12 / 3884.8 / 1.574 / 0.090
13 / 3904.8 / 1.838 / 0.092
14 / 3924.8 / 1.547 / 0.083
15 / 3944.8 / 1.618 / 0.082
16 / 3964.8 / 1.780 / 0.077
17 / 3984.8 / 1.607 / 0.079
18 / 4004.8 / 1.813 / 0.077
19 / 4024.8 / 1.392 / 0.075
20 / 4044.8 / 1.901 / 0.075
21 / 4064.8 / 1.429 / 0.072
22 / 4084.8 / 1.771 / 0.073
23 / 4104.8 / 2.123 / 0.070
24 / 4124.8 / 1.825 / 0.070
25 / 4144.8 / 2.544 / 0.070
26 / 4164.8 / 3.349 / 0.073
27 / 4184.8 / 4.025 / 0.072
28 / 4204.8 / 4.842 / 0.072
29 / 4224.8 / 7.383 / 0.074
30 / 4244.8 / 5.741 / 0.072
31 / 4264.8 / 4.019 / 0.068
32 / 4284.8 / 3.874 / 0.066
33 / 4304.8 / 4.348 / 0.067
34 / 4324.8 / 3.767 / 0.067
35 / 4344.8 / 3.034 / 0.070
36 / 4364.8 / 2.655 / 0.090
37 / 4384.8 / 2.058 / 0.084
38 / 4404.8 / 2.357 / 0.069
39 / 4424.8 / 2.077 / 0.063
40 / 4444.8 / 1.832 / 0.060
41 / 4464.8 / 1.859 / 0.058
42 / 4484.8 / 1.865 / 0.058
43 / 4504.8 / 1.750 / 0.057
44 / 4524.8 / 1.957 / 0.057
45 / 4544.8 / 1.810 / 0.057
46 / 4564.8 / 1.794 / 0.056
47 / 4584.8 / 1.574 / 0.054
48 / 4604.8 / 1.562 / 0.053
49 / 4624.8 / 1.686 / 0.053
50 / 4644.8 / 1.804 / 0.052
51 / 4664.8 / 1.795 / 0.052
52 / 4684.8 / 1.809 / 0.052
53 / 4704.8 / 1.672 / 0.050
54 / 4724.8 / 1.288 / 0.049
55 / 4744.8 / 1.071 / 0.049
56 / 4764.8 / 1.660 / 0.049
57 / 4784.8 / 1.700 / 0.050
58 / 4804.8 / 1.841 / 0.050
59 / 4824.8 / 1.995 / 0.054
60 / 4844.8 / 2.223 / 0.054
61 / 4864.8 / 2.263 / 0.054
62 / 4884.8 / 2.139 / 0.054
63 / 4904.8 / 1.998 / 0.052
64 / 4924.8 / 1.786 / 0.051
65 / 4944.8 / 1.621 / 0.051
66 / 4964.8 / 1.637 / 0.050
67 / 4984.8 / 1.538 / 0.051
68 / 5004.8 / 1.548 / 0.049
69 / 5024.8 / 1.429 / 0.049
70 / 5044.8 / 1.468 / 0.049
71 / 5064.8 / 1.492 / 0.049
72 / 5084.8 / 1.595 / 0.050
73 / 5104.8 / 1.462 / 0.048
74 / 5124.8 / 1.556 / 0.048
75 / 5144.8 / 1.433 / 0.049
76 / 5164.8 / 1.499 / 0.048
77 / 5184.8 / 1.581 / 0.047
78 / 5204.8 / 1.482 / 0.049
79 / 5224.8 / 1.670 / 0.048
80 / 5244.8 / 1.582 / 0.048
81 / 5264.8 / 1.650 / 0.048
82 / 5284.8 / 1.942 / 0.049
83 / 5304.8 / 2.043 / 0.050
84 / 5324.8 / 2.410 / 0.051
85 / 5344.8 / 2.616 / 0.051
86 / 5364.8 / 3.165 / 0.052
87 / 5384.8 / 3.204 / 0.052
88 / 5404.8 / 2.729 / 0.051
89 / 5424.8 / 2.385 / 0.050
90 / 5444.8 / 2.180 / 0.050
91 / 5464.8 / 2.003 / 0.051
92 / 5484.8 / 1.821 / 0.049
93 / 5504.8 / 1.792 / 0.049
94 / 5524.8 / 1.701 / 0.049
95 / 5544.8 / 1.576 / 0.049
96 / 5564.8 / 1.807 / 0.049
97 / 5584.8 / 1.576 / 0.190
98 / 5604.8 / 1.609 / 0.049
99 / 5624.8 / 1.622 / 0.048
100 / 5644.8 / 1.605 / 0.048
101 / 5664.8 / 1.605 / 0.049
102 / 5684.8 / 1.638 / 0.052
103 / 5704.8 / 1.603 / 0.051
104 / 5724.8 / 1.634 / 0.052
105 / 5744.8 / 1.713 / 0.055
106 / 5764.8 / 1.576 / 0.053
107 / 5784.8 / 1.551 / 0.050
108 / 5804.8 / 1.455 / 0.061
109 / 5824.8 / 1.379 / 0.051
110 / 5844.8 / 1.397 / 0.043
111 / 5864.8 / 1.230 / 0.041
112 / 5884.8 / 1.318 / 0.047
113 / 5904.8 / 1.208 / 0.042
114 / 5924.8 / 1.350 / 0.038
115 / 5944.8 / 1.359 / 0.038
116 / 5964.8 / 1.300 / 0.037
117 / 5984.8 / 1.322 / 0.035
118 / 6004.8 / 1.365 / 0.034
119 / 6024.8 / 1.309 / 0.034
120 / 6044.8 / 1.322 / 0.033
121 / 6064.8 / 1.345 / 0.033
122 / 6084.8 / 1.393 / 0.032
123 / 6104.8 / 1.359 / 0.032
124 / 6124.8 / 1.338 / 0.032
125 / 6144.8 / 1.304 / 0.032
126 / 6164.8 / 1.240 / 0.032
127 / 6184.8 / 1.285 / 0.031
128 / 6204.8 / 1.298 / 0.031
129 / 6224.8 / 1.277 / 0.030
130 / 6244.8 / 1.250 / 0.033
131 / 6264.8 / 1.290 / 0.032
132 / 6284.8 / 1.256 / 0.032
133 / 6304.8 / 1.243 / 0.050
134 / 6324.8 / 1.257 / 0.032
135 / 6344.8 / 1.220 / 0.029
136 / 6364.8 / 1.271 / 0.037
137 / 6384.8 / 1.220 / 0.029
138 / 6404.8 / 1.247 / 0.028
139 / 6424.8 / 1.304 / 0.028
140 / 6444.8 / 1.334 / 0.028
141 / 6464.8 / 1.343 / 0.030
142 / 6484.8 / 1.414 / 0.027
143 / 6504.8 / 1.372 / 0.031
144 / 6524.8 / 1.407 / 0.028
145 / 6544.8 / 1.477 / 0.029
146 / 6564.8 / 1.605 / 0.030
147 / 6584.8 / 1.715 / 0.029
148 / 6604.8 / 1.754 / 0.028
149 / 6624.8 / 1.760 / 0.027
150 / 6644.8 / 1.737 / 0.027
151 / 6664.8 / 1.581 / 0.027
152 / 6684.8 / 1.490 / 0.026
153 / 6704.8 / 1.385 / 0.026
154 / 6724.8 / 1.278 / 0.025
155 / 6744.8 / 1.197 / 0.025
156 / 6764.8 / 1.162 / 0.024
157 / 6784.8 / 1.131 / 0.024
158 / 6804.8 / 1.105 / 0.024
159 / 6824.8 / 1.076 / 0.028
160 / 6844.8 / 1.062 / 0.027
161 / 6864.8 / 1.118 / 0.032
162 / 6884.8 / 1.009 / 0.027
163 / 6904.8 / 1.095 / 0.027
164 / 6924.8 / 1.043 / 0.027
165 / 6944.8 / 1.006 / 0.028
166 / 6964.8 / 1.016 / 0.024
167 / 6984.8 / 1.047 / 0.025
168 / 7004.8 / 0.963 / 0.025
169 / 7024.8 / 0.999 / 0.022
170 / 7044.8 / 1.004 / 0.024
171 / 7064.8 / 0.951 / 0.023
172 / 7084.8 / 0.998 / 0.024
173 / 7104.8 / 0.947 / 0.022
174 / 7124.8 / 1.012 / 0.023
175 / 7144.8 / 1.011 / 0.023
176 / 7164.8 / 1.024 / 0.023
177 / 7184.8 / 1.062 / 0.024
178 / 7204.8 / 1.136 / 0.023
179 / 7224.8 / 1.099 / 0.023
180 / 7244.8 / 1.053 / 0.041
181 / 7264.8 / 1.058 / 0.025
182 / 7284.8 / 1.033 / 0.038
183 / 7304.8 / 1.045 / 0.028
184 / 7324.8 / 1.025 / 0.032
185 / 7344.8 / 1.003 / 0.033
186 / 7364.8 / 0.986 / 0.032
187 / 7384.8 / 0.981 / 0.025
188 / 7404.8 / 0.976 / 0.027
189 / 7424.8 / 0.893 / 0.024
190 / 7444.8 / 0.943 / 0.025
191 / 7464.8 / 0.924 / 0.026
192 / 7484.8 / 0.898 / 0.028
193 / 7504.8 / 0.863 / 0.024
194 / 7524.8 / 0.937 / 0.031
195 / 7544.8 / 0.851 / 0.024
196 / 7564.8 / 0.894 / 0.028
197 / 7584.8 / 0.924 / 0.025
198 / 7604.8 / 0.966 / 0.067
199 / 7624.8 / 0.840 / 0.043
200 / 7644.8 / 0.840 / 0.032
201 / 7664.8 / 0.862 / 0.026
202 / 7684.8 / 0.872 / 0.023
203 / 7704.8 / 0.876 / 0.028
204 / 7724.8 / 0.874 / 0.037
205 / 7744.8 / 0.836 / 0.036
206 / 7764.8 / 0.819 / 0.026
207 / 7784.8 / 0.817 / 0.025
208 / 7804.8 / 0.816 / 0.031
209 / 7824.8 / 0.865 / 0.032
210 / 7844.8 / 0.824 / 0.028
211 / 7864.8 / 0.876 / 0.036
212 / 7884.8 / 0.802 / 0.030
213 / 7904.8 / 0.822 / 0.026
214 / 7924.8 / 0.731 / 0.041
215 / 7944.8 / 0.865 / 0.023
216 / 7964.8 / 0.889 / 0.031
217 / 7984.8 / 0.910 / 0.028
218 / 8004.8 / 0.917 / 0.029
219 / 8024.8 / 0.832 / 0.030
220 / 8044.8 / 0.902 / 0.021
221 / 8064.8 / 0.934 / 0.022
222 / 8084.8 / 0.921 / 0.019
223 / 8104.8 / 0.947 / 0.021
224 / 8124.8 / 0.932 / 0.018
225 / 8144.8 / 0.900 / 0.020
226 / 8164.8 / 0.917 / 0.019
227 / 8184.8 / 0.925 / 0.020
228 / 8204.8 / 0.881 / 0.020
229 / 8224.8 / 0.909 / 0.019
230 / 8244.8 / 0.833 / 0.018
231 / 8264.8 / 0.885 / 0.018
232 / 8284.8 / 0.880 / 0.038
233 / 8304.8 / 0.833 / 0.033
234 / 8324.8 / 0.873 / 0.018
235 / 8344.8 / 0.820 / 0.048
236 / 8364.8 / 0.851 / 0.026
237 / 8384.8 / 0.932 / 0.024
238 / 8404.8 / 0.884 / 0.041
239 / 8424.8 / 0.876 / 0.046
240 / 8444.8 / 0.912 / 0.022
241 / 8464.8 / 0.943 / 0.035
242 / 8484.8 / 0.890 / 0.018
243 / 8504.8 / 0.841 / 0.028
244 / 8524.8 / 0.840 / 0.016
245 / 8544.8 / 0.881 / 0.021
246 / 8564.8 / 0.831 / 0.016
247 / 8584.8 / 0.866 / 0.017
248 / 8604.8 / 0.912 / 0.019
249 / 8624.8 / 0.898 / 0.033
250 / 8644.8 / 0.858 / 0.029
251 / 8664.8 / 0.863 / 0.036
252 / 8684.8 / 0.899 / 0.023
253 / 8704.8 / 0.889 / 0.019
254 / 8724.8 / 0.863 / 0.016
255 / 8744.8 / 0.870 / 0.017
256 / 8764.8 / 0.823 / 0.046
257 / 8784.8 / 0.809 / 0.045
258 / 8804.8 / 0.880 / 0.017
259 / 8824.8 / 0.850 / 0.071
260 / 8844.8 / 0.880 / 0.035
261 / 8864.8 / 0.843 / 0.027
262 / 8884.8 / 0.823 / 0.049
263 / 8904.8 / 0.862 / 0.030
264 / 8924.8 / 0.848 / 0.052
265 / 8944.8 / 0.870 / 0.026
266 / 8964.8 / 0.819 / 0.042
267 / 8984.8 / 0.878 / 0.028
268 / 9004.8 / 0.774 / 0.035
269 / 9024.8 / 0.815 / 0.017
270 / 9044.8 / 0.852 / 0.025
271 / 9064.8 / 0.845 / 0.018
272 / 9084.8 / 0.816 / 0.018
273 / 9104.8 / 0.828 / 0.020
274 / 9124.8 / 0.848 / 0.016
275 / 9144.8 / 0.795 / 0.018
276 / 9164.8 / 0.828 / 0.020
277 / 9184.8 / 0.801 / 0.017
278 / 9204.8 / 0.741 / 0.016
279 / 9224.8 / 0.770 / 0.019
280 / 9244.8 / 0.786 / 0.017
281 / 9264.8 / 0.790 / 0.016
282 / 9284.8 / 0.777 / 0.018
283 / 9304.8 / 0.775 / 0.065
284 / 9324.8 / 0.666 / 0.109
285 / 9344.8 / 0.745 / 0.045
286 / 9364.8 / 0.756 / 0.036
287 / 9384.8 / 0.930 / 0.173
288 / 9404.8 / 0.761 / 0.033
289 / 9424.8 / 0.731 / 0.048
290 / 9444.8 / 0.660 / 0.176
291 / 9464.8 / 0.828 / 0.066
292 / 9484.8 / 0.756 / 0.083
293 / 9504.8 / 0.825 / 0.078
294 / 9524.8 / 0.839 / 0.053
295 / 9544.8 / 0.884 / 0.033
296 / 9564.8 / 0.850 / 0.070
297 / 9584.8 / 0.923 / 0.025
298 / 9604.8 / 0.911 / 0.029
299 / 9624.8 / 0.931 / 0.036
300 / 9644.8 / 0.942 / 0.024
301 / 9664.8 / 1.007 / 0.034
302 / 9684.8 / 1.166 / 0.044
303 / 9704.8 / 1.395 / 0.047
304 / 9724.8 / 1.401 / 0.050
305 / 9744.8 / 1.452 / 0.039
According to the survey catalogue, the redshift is 2.47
